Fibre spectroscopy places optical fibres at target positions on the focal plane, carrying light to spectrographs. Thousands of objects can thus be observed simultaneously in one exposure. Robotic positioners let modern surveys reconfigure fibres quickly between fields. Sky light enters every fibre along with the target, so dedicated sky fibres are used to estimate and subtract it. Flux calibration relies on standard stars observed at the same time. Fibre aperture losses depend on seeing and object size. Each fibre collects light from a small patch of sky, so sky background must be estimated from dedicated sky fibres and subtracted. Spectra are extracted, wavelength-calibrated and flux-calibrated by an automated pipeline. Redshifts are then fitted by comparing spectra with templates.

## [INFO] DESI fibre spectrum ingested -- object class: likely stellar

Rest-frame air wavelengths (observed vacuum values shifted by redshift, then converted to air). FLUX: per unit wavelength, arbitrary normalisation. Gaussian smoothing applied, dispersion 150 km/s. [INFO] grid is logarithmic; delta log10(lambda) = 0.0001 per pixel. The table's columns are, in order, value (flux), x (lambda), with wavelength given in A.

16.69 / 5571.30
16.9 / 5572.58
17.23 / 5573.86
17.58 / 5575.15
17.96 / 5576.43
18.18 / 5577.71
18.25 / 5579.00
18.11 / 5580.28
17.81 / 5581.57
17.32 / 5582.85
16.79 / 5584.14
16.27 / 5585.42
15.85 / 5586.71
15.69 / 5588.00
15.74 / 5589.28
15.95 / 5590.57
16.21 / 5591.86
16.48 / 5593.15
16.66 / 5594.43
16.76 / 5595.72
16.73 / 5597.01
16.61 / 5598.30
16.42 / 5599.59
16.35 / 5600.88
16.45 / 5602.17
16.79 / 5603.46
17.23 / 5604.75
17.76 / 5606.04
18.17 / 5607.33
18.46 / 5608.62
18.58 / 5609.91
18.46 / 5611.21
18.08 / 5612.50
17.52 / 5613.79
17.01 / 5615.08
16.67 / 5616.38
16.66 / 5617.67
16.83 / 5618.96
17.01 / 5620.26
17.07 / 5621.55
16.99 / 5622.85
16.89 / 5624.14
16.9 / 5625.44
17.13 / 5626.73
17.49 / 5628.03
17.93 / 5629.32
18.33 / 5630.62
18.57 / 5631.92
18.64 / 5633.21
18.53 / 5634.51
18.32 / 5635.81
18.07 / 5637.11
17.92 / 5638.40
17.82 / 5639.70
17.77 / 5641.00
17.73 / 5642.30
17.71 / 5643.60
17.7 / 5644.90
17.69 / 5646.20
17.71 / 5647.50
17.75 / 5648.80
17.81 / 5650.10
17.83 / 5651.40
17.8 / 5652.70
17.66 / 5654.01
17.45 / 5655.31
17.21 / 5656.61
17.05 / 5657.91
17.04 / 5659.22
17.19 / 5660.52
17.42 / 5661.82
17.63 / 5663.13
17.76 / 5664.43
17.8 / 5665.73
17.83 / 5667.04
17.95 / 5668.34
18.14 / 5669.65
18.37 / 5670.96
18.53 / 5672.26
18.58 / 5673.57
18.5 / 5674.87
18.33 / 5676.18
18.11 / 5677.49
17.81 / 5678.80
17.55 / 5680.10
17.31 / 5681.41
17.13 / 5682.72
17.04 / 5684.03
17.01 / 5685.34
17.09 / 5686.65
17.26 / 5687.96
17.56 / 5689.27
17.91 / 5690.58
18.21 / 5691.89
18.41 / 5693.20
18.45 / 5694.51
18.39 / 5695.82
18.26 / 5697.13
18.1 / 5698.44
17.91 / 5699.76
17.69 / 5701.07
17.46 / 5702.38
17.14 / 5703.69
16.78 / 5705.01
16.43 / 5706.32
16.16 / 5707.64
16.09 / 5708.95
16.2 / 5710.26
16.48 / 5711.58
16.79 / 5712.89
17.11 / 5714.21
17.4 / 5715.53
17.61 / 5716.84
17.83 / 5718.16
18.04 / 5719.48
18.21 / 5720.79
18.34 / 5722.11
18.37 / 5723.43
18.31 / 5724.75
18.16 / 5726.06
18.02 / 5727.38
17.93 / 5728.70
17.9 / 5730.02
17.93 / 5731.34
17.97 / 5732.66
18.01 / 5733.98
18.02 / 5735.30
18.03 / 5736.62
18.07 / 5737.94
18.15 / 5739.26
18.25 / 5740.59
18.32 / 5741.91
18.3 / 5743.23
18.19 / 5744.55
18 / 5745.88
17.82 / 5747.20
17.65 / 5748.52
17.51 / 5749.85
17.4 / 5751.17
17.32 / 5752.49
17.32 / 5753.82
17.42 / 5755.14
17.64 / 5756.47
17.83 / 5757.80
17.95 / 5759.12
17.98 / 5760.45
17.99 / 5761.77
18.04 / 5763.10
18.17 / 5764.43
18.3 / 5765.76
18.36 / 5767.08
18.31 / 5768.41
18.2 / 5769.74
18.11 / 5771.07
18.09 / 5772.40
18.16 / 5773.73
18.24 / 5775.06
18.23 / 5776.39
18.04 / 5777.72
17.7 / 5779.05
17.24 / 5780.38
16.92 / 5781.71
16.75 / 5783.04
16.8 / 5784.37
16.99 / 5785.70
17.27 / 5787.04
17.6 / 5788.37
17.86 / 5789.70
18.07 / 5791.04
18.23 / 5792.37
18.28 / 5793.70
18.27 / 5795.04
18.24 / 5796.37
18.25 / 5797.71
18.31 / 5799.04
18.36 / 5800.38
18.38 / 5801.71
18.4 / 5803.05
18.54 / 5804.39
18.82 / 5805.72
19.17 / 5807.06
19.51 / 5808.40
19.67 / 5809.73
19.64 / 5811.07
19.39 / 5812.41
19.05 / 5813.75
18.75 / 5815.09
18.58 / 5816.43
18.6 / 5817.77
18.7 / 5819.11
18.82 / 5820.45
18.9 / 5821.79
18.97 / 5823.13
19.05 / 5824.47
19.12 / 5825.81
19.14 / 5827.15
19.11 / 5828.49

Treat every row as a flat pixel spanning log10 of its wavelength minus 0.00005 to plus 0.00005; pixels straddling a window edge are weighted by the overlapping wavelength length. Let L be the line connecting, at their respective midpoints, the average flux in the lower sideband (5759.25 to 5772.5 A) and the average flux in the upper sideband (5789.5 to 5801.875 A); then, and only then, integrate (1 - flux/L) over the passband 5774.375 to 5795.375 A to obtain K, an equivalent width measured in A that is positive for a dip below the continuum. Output 0.6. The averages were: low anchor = 18.1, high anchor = 18.2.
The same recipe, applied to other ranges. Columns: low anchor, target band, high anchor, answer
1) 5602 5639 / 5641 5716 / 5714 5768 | 0.86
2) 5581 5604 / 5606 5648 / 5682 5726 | -2.25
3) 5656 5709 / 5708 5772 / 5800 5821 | 1.39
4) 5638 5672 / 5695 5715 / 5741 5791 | 0.66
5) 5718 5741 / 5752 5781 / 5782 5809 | 0.23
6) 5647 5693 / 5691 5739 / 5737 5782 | 0.37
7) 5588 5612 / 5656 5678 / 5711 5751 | -0.52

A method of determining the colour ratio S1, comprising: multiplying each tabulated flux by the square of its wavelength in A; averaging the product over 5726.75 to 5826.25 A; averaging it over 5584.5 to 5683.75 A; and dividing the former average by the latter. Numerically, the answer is 1.09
